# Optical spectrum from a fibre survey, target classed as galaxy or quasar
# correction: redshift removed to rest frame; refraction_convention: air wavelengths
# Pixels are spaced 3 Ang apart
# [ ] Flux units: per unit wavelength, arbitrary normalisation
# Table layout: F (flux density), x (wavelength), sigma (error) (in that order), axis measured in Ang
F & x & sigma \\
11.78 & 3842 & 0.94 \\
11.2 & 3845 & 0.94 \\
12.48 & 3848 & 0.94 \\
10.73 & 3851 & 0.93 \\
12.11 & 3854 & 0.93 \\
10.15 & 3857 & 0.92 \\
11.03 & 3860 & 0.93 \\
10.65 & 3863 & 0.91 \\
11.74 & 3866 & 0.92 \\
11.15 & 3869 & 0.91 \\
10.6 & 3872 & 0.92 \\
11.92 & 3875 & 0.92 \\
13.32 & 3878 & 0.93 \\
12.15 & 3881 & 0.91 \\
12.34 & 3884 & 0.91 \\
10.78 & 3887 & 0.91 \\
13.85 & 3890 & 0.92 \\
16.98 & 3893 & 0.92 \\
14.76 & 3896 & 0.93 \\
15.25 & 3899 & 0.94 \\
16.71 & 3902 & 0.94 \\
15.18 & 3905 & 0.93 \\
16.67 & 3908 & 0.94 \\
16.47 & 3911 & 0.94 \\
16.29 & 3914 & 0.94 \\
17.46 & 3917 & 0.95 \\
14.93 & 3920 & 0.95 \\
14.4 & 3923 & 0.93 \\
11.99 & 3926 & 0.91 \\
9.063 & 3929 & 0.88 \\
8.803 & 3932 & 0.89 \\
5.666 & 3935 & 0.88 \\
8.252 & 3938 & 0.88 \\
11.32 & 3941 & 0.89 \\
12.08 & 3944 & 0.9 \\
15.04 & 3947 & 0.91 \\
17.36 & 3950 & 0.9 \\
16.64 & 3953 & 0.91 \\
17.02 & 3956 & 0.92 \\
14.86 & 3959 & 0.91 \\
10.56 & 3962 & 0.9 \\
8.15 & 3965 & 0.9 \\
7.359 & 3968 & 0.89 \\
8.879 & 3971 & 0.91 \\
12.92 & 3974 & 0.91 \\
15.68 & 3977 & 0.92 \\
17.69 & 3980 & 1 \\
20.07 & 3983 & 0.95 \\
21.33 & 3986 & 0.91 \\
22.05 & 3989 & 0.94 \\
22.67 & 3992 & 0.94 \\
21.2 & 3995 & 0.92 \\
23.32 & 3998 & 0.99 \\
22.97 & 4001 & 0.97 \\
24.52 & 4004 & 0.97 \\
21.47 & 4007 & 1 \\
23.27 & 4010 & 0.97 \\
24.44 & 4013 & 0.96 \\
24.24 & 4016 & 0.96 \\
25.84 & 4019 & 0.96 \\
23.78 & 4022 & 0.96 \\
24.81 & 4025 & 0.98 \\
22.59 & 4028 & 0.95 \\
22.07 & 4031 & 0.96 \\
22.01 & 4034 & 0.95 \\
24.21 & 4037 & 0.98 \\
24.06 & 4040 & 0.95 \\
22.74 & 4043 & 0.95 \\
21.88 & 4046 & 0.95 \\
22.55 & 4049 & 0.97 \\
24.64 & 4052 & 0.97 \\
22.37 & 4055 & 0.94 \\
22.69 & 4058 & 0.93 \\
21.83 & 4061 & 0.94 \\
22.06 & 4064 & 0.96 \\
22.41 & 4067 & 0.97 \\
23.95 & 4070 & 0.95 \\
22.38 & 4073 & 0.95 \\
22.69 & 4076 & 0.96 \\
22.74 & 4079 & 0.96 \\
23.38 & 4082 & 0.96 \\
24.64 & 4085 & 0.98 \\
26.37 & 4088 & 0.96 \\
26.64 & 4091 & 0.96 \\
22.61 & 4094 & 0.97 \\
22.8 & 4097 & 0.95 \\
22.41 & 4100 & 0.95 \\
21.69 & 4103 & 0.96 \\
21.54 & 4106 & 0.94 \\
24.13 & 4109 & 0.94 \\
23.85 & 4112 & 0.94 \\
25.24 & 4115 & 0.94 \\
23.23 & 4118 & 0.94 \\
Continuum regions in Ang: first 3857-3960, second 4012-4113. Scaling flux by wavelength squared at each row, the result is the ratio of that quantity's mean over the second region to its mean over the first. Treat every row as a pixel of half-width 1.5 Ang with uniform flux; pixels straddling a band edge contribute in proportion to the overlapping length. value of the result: 1.90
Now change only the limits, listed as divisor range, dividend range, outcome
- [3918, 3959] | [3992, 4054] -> 1.92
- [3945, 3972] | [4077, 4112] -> 1.95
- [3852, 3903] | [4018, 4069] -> 1.99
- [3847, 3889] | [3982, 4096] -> 2.19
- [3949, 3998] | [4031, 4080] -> 1.47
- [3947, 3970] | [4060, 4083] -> 1.82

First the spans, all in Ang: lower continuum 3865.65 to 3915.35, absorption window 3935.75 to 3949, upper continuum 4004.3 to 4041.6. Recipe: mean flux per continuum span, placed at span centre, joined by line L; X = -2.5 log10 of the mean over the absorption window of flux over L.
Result 0.47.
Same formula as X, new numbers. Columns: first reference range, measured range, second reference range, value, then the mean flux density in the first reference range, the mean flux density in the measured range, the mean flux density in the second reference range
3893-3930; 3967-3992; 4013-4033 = 0.25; 15.1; 16.3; 23.9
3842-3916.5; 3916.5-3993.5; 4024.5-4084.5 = 0.25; 13.1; 13.9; 22.9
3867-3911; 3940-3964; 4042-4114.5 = 0.18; 13.8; 14.3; 23.2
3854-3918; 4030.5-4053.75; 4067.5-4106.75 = -0.09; 13.5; 23.1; 23.4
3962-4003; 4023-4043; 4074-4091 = -0.13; 17.1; 23.3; 24.2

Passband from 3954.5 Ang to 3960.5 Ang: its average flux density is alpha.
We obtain 15.9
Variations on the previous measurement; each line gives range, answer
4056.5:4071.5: 22.6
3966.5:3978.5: 11.2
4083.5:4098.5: 24.6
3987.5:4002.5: 22.4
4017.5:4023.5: 24.8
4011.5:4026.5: 24.6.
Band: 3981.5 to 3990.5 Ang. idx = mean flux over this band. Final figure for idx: 21.1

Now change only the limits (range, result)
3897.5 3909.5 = 16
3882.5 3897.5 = 13.7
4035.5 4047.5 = 23.2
